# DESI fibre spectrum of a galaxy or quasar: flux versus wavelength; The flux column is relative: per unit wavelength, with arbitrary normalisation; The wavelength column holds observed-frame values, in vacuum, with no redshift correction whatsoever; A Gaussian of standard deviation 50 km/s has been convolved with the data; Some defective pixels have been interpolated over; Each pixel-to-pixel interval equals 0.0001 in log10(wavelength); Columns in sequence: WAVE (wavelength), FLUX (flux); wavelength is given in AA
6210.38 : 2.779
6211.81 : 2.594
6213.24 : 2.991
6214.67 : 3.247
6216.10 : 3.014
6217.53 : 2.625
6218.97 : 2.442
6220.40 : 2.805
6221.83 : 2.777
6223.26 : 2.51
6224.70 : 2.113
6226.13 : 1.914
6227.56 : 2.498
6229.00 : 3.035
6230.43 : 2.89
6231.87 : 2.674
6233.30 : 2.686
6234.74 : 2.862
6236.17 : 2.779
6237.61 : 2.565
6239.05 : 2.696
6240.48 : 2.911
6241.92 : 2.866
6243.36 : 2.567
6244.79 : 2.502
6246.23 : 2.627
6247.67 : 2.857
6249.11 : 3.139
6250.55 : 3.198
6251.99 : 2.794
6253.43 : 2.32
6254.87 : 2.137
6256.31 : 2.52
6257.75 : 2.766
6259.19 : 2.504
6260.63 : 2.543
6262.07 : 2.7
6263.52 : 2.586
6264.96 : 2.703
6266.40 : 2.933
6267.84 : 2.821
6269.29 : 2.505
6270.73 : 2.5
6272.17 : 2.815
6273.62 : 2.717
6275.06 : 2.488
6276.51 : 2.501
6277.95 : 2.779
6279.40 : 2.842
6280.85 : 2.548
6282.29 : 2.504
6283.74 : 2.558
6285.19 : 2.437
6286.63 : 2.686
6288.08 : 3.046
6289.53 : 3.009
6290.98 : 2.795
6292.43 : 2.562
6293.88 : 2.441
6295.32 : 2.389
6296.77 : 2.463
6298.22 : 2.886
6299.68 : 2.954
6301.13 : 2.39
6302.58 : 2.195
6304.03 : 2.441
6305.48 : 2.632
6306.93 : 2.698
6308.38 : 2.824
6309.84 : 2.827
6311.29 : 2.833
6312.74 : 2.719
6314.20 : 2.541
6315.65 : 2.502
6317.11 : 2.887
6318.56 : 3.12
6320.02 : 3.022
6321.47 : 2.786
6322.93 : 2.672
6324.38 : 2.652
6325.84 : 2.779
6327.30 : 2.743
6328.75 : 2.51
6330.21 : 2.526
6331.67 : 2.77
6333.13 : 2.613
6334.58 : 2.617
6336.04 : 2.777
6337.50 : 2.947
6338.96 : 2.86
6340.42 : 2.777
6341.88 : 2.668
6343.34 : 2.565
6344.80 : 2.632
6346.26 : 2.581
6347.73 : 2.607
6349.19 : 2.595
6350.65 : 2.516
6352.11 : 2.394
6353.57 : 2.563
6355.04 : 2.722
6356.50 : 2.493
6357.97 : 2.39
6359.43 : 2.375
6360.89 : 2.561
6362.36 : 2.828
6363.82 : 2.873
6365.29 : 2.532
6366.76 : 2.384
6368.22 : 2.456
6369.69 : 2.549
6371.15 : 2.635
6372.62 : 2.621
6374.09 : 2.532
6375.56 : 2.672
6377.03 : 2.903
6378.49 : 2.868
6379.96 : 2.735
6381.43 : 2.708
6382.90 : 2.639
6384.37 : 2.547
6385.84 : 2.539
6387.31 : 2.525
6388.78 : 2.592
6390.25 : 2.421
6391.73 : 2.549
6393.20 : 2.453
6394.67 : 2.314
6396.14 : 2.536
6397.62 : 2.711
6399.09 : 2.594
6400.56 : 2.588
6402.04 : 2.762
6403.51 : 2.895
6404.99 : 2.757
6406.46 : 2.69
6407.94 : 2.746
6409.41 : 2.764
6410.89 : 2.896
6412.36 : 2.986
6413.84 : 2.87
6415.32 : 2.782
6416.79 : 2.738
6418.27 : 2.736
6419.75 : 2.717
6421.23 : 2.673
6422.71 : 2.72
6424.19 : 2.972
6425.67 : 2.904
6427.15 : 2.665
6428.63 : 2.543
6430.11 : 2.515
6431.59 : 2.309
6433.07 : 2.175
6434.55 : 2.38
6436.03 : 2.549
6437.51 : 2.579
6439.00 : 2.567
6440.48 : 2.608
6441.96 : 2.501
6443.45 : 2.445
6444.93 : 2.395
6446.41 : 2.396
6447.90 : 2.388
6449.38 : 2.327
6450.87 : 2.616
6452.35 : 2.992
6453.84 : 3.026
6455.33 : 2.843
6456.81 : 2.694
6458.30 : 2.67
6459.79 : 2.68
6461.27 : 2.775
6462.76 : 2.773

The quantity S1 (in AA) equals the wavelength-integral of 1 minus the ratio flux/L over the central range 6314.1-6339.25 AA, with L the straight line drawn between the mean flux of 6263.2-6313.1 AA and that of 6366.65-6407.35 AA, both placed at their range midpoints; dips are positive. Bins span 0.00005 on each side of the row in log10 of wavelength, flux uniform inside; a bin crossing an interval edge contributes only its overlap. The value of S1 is -1.0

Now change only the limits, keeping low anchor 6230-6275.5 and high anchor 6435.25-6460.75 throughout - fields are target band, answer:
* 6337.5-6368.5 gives 0.6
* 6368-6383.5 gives -0.2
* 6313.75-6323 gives -0.5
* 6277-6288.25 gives 0.1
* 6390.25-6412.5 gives -0.3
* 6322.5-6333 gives 0.0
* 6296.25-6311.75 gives 0.1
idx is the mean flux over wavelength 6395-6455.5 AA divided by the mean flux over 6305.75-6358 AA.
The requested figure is 0.99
